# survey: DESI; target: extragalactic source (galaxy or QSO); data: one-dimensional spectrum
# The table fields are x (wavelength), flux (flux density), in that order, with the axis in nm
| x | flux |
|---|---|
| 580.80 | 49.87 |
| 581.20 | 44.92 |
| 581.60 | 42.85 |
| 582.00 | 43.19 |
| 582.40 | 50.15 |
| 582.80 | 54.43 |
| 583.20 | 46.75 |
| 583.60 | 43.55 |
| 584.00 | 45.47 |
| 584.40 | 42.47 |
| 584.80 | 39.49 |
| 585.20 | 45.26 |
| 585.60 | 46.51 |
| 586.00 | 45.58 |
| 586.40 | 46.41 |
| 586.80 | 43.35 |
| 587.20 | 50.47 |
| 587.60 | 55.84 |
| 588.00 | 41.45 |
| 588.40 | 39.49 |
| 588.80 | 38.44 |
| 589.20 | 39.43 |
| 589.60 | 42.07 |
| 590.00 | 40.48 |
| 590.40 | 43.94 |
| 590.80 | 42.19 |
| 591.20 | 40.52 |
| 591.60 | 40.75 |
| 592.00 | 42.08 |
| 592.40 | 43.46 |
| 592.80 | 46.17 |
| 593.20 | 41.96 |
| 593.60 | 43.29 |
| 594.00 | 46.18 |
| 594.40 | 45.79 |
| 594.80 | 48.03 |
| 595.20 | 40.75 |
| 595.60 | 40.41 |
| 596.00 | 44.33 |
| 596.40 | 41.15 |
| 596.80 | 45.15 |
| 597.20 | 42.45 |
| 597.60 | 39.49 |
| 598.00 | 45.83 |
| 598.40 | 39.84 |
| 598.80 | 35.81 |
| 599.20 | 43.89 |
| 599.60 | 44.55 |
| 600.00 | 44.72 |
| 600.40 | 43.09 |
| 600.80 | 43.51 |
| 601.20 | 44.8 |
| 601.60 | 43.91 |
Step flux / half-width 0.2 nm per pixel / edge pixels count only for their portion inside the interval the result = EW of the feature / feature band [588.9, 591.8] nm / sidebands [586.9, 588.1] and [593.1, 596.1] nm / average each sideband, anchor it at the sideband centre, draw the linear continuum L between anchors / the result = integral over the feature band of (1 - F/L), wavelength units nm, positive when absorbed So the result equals 0.365 nm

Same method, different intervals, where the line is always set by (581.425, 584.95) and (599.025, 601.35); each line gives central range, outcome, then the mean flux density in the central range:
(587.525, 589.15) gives 0.09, 42.5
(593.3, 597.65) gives 0.10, 43.5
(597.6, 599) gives 0.12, 40.4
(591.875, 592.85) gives 0.02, 43.7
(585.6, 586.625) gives -0.02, 46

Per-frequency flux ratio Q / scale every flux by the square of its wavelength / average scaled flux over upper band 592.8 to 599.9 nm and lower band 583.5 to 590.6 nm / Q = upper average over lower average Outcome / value 1.0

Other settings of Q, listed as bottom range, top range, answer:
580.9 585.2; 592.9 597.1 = 1.00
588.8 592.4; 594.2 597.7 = 1.06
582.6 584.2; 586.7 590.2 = 0.93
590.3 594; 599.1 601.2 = 1.06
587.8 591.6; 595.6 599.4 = 1.05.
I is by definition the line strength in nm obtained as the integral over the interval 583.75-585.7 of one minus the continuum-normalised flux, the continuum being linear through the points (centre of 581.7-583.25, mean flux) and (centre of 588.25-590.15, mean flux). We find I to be 0.081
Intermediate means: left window 48.4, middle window 43.7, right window 40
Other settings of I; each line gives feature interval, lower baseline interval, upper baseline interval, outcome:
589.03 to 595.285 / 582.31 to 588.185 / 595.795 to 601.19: 0.20 nm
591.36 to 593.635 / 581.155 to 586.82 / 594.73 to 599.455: 0.02 nm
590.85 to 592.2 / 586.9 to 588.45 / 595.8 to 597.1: 0.13 nm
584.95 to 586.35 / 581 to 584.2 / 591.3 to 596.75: 0.00 nm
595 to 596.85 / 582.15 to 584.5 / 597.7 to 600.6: 0.05 nm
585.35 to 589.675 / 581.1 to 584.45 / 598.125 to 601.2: 0.06 nm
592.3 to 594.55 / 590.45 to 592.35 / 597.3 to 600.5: -0.14 nm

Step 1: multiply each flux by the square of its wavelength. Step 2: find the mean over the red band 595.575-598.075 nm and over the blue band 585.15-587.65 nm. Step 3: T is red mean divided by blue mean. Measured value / 0.9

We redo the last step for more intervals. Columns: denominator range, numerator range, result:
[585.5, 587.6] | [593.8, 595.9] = 0.96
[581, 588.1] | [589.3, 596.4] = 0.96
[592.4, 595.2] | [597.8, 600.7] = 0.97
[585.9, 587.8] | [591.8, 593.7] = 0.91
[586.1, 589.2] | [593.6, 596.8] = 1.01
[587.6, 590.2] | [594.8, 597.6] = 1.05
